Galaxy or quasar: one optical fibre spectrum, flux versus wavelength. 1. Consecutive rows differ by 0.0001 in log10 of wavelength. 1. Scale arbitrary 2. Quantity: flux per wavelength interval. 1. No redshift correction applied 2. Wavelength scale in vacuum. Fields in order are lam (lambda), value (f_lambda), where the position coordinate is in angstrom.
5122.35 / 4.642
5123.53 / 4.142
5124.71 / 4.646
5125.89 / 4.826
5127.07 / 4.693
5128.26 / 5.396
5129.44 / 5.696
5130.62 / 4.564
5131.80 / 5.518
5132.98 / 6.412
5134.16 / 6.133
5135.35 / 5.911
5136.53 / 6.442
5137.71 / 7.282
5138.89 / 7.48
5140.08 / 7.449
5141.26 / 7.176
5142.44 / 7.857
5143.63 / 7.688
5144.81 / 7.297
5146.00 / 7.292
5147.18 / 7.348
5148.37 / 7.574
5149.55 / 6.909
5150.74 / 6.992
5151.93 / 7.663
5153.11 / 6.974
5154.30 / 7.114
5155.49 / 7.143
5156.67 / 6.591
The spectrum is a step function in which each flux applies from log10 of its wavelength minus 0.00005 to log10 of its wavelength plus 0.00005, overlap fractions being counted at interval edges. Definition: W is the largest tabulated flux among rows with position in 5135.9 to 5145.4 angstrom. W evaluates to 7.857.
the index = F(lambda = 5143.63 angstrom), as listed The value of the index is 7.688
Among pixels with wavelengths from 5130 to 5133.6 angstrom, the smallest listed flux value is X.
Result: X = 4.564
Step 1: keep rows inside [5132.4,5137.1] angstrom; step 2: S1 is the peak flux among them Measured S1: 6.442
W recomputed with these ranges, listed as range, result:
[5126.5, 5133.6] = 6.412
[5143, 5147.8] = 7.688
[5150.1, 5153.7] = 7.663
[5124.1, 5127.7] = 4.826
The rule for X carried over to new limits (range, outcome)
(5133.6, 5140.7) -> 5.911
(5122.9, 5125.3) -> 4.142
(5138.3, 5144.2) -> 7.176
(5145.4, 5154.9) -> 6.909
